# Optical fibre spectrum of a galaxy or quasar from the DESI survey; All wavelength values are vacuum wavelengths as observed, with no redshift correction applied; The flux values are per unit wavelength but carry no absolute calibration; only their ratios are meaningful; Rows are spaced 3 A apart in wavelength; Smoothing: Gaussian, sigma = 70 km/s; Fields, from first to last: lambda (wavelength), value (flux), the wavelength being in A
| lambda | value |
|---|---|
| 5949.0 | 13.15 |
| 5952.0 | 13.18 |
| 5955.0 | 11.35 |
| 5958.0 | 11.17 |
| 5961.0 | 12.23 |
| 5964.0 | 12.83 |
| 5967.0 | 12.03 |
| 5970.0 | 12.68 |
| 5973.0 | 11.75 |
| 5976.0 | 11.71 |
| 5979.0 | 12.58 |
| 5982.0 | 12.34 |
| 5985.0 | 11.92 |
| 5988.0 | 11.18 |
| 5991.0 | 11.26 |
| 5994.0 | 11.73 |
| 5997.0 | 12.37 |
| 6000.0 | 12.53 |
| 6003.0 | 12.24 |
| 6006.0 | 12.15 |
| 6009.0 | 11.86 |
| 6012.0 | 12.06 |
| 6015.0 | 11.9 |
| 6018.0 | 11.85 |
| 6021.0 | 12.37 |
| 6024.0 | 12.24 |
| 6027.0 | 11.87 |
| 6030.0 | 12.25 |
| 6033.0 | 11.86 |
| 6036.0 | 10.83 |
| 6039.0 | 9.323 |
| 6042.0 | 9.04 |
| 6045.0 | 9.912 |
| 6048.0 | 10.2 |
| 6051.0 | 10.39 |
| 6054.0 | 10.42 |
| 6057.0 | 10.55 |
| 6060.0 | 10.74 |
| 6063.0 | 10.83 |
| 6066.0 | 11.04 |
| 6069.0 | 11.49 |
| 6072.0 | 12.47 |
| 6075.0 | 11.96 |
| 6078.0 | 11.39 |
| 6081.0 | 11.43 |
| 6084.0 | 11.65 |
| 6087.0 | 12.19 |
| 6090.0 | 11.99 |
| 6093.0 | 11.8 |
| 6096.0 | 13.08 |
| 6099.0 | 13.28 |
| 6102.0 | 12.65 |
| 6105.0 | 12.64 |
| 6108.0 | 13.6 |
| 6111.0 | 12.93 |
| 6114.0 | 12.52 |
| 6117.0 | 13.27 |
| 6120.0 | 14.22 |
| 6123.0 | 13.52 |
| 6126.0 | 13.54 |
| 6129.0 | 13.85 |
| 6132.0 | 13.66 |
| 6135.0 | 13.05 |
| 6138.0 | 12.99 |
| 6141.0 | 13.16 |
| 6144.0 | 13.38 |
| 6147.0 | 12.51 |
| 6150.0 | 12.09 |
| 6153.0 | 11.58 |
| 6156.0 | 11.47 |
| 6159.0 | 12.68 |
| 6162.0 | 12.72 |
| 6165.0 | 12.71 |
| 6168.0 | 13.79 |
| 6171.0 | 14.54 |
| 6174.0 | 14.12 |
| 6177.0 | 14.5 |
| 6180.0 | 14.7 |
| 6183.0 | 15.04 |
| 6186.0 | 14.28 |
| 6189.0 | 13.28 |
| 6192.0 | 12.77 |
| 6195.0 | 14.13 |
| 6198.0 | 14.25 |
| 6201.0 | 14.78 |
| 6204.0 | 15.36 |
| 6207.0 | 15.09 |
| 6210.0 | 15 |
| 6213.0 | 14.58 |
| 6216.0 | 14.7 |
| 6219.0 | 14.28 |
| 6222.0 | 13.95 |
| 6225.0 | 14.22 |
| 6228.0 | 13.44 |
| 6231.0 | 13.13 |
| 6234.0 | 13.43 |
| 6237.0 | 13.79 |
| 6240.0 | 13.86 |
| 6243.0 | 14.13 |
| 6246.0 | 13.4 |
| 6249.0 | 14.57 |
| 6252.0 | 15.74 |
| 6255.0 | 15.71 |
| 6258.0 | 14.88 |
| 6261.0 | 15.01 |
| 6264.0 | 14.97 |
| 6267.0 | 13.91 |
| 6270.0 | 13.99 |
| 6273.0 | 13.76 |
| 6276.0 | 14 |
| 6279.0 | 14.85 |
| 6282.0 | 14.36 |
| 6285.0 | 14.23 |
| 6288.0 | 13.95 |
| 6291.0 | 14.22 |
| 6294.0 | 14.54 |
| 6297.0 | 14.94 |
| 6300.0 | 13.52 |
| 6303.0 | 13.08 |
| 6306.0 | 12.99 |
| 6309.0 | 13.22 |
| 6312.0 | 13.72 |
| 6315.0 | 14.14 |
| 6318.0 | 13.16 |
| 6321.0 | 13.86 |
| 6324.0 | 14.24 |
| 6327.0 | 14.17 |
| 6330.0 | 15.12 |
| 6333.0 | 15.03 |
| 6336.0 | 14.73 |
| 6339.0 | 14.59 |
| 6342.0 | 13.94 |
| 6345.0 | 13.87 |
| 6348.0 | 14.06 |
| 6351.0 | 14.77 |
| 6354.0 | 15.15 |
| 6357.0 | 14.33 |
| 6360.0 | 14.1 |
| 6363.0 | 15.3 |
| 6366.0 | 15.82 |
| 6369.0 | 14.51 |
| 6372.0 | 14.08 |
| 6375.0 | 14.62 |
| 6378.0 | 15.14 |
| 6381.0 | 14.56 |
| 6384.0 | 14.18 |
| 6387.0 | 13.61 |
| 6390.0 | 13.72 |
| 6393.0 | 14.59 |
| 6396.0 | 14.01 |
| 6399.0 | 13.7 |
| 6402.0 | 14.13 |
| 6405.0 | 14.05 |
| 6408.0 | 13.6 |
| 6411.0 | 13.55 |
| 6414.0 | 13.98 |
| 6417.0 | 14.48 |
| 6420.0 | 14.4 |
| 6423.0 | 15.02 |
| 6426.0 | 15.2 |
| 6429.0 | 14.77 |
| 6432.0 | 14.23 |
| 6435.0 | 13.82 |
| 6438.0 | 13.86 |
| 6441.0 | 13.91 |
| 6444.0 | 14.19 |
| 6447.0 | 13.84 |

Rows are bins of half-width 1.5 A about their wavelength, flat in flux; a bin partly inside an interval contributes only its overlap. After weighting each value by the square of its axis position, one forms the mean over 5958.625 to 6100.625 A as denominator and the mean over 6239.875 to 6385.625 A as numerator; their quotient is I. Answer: 1.4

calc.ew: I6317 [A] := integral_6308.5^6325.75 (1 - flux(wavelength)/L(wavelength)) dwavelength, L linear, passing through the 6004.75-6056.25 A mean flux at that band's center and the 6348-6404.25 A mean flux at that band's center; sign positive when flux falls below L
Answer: 0.16 A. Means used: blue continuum 11.2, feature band 13.8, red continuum 14.4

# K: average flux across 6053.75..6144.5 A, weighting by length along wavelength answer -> 12.4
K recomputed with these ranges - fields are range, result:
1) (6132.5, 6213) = 13.6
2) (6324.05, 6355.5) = 14.5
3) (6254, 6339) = 14.2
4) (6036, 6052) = 9.85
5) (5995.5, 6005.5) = 12.4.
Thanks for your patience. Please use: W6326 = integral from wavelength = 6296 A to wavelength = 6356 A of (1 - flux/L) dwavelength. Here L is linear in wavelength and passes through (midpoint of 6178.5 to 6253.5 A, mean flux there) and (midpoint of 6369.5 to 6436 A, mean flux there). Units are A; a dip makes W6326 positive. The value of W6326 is 0.6 A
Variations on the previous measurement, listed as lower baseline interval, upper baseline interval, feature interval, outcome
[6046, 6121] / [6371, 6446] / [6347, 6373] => -1.6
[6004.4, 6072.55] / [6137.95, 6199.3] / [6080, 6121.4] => -1.5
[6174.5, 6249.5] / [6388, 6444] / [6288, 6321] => 0.9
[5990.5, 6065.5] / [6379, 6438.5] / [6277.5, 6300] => -1.9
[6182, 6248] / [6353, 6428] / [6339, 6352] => 0.1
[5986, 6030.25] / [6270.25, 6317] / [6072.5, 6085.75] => 0.8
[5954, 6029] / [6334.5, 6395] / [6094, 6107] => -0.2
